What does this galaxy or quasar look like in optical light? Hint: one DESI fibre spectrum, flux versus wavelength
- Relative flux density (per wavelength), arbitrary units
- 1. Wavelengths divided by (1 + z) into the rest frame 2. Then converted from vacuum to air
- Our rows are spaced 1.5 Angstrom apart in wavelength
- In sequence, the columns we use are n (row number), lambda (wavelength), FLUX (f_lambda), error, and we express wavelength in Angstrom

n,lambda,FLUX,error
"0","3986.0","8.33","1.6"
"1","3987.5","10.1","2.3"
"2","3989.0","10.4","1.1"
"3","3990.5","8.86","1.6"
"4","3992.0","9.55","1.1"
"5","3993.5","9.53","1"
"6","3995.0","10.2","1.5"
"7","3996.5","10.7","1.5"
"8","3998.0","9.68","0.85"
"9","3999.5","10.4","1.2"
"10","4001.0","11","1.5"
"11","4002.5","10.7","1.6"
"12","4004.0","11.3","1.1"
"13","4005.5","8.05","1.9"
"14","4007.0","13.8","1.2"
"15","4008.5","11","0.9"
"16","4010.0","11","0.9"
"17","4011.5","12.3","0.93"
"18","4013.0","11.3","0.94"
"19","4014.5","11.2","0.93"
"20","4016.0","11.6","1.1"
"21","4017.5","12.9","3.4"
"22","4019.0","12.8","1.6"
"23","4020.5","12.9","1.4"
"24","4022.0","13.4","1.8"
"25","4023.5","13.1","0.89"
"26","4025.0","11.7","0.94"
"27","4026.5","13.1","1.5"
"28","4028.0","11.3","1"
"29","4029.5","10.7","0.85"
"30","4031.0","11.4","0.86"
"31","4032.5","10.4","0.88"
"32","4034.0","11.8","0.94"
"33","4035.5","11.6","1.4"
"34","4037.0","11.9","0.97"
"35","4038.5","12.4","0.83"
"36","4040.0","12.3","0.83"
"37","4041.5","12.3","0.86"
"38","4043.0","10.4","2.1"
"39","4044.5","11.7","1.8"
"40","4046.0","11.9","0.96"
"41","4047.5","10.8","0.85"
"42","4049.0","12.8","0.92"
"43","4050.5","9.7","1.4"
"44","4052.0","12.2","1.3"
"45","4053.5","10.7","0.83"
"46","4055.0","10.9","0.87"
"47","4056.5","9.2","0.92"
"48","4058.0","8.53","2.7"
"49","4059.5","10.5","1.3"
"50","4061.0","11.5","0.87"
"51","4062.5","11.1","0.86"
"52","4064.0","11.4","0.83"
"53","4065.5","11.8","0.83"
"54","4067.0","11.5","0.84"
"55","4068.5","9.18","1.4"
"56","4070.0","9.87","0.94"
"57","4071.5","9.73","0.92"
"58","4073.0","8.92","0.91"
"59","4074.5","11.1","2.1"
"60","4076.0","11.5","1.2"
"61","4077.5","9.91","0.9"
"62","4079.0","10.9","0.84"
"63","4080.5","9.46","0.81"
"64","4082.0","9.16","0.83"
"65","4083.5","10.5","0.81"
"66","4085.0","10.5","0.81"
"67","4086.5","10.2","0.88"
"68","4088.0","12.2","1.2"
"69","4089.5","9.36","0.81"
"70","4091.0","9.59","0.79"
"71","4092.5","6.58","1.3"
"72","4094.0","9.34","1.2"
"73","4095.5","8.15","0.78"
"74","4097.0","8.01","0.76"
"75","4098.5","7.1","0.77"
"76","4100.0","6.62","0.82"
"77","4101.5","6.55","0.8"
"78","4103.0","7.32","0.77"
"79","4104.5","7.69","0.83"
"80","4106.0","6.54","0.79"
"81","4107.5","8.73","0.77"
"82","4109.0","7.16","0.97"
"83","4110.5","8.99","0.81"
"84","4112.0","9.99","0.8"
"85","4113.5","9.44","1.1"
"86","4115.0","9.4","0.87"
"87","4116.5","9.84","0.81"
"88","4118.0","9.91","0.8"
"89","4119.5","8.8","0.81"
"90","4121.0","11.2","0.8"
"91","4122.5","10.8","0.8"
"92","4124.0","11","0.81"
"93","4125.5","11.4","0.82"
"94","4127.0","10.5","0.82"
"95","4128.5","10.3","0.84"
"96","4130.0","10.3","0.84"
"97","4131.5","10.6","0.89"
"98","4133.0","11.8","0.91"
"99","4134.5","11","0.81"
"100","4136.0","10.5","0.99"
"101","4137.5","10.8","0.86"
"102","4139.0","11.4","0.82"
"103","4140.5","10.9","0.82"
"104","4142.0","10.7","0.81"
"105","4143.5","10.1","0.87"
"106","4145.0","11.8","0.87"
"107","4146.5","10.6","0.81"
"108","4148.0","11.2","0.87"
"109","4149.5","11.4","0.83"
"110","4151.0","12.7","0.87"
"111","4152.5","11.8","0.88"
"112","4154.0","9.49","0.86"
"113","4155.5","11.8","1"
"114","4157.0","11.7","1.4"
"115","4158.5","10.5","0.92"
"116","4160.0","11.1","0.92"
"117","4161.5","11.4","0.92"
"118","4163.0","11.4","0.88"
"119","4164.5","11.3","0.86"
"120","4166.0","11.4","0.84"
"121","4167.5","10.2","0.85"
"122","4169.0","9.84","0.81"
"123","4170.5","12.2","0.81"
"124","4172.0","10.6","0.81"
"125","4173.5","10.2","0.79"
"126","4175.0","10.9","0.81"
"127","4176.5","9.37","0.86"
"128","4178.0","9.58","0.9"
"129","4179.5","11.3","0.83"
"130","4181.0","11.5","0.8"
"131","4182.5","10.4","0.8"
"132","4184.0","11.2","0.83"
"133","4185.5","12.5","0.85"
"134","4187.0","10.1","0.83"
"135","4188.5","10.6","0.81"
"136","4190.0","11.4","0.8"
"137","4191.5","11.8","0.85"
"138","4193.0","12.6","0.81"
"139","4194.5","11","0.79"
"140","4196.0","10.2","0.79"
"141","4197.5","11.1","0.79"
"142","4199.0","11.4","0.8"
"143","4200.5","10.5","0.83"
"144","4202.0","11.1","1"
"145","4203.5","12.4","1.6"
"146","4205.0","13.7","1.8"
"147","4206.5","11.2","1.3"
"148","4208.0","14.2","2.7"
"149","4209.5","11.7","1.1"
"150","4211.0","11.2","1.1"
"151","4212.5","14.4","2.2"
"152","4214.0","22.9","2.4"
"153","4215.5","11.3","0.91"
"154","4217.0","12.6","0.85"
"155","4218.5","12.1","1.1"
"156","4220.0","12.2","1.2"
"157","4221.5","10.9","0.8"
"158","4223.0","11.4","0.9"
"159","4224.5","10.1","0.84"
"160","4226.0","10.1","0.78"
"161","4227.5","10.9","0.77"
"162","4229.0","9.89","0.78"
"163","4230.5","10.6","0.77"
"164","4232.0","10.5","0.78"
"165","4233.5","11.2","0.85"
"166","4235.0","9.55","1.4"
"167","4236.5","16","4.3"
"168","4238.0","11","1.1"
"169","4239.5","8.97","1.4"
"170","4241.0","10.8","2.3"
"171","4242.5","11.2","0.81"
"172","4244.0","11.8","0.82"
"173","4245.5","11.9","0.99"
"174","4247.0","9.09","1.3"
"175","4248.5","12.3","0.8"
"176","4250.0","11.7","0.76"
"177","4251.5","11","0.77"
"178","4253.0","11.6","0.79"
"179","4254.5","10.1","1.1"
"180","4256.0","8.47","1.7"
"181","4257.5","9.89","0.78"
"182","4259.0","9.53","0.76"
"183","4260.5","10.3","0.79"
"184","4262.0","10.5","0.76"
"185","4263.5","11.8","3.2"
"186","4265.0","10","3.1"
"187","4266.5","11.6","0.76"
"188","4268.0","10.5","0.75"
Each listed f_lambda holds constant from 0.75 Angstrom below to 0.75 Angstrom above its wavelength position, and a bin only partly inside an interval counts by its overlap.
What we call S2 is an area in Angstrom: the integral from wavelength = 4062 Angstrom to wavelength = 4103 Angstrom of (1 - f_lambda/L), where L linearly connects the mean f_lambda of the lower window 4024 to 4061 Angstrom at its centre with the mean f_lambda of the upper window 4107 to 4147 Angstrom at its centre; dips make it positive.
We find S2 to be 4.7 Angstrom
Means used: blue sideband 11.3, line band 9.59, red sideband 10.3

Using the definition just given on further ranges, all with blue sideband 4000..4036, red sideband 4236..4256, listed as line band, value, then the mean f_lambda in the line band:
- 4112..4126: 1.57 Angstrom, 10.2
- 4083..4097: 2.45 Angstrom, 9.5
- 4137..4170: 0.86 Angstrom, 11.1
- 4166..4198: 1.19 Angstrom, 10.9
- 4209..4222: -2.41 Angstrom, 13.3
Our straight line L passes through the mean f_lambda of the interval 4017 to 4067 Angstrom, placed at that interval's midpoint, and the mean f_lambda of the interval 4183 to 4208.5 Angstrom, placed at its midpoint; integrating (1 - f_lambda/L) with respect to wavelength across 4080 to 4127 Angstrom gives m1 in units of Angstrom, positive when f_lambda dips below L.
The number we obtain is 9.95 Angstrom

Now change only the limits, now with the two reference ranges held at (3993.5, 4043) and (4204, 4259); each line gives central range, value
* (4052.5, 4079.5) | 2.5 Angstrom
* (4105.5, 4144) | 4.9 Angstrom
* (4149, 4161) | 0.3 Angstrom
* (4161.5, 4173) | 0.6 Angstrom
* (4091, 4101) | 3.3 Angstrom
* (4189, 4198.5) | 0.2 Angstrom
